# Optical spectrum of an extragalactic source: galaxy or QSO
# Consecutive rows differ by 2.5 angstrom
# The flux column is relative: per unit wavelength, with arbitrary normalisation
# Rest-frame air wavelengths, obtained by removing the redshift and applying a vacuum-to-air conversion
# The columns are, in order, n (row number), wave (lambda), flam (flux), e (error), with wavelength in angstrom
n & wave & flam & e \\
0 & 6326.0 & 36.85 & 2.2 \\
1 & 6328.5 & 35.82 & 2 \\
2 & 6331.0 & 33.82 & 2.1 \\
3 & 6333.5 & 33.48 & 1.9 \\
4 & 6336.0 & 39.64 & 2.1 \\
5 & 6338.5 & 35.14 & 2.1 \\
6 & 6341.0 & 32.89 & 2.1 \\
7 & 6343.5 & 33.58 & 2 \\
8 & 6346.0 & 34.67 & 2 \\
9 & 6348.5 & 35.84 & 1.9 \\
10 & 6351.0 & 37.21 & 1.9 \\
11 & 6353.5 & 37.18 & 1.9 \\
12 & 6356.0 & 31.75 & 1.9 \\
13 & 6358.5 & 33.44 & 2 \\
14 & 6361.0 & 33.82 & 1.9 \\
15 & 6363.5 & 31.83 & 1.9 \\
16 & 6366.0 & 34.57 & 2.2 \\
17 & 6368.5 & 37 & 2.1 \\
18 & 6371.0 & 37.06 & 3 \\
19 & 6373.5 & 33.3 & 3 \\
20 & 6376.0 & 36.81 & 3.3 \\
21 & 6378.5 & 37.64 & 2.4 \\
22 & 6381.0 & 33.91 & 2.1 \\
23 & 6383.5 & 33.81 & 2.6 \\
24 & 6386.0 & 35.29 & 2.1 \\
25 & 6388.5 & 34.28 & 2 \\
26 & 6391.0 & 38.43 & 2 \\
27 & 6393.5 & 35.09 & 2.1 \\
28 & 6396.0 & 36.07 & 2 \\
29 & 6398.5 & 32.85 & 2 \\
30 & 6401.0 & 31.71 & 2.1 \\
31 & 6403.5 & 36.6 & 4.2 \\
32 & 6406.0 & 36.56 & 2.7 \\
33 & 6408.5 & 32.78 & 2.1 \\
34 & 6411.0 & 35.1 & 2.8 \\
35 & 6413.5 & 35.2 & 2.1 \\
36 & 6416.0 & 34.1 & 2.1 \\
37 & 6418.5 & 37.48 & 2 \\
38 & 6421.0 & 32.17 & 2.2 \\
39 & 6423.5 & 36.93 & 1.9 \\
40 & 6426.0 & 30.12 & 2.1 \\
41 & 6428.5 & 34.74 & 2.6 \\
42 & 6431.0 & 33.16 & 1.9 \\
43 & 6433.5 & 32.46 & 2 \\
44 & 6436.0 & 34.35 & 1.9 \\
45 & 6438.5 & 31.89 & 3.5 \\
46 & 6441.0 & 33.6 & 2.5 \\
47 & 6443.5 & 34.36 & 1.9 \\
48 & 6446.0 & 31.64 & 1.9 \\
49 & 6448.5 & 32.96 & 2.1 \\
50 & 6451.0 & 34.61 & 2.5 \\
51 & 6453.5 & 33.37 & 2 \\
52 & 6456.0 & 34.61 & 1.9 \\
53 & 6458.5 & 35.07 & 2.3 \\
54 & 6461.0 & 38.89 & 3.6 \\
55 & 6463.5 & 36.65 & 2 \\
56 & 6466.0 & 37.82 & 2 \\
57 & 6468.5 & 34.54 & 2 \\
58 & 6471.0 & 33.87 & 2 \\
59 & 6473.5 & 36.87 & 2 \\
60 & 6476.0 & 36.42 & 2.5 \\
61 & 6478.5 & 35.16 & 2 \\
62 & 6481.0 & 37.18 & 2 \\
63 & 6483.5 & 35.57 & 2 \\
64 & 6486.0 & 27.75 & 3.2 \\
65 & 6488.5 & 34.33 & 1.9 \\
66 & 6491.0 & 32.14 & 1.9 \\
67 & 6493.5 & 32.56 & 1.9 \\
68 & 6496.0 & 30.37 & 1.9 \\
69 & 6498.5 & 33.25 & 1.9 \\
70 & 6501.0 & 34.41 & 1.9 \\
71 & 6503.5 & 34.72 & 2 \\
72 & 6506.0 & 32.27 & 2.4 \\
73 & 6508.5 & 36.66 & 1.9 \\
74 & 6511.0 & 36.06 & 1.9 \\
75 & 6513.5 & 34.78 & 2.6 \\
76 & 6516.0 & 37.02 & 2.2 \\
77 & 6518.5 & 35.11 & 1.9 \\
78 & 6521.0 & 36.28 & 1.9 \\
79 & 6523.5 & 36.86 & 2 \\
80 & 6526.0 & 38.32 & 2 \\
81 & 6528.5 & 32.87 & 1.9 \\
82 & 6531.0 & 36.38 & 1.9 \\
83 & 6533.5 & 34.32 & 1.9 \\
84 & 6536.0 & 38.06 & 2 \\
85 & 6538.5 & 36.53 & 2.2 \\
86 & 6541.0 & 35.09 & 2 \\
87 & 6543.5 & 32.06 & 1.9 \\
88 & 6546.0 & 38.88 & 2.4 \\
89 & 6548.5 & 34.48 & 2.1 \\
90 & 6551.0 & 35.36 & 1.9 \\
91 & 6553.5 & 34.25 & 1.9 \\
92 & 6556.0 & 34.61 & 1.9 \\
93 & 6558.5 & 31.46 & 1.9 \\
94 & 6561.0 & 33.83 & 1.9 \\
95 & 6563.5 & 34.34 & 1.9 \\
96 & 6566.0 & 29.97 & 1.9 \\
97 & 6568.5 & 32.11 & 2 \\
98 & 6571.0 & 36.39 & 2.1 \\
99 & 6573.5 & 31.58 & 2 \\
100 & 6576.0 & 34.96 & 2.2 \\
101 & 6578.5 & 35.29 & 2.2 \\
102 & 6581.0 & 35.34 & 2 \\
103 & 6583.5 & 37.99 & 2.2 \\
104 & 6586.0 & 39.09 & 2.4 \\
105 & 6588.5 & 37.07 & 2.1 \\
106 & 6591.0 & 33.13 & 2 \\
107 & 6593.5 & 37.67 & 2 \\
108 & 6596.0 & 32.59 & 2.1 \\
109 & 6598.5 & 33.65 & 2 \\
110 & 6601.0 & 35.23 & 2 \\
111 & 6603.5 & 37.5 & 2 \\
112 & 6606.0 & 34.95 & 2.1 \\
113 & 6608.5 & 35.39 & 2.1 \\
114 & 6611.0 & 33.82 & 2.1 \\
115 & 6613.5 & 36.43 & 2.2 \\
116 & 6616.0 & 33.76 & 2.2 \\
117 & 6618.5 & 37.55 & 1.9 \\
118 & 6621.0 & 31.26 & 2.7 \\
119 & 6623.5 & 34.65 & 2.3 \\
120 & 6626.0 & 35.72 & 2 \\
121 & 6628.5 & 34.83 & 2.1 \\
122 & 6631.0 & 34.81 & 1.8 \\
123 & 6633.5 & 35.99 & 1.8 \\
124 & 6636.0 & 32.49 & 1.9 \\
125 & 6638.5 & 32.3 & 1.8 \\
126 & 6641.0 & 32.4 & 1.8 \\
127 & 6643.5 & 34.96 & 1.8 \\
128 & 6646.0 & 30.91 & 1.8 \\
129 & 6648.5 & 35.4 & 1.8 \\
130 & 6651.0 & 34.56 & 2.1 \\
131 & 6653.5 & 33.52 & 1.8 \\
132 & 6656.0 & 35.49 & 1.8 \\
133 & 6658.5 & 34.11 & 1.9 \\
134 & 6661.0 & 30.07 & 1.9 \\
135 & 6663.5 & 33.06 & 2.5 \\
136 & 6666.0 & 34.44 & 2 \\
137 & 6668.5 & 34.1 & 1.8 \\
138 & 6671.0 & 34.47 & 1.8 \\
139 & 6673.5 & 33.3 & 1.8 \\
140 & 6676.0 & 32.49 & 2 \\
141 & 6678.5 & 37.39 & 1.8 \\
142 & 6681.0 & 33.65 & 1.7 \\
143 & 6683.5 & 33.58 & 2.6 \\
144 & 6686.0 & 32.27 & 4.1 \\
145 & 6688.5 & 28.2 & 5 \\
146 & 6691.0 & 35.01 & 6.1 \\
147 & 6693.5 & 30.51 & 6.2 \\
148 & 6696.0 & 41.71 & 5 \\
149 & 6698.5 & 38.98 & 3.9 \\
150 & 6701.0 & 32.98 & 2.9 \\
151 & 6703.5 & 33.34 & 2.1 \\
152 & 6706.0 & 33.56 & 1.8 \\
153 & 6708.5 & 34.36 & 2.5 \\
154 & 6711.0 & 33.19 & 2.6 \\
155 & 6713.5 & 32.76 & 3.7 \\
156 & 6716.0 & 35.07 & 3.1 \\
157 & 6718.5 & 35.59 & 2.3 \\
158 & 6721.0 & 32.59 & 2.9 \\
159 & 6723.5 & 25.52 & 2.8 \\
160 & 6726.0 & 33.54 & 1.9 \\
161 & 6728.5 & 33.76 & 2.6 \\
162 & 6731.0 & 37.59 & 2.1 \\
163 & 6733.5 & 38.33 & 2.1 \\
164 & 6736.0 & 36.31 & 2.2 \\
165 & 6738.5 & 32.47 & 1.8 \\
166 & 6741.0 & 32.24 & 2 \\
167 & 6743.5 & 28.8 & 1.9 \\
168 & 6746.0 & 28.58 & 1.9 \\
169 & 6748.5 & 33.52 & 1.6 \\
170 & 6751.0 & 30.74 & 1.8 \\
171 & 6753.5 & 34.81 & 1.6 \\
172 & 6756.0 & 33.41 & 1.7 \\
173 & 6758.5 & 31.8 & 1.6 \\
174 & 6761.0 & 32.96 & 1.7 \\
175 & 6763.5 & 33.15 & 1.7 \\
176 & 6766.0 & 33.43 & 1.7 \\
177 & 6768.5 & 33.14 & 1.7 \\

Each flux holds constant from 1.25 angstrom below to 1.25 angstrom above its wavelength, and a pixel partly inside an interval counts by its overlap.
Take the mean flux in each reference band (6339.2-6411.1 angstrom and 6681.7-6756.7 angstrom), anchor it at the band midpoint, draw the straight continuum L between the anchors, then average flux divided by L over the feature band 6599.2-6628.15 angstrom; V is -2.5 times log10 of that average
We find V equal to -0.04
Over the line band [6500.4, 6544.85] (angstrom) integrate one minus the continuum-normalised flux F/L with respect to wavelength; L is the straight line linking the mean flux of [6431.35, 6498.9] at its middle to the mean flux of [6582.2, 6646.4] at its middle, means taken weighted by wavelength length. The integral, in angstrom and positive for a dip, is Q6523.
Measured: -1.30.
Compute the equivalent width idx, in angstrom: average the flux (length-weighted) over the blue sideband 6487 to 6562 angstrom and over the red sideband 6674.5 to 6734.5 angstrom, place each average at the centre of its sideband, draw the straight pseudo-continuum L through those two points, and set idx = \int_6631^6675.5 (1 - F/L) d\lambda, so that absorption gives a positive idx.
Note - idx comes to 0.7 angstrom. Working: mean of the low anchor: 34.8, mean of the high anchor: 34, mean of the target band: 33.6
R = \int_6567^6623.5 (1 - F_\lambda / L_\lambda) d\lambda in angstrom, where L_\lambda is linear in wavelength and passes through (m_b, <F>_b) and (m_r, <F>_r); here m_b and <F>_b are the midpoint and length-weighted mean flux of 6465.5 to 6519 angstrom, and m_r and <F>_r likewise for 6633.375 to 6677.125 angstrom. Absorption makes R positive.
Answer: -2.1 angstrom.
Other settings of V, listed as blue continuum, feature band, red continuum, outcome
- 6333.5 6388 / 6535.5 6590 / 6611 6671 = -0.02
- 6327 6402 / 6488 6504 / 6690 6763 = 0.05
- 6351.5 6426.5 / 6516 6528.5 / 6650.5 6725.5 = -0.06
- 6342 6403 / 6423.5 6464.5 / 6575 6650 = 0.03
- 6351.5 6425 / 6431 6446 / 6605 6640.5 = 0.05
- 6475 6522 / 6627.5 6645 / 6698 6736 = 0.01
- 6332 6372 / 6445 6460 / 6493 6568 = 0.03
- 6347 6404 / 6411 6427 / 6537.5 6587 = 0.01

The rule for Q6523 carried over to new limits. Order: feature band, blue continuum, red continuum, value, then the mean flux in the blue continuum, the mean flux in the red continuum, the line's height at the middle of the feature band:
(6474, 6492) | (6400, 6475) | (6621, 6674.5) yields 0.1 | 34.5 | 33.8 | 34.3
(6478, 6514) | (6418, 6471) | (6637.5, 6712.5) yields 0.4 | 34.3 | 33.8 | 34.2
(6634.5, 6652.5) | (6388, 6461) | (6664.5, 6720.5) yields 0.4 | 34.3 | 34.1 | 34.1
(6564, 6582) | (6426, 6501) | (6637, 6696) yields 0.0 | 34.1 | 33.5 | 33.8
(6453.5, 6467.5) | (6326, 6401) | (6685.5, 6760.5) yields -0.7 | 35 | 33.4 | 34.6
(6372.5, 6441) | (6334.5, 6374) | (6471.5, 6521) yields 0.4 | 35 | 34.4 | 34.7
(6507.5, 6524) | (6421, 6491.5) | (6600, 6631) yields -0.7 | 34.3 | 35.1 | 34.6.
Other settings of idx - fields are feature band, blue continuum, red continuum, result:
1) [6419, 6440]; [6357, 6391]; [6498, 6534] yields 1.0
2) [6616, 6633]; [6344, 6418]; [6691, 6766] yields -0.4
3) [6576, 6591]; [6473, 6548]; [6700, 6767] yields -0.9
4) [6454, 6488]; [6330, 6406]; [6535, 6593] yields -0.4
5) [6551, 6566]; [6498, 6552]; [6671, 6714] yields 0.7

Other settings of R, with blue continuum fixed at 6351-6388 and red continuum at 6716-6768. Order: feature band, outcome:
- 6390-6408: -0.2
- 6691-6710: -1.0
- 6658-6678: 0.0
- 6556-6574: 0.5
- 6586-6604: -0.9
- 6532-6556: -1.0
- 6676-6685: -0.3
